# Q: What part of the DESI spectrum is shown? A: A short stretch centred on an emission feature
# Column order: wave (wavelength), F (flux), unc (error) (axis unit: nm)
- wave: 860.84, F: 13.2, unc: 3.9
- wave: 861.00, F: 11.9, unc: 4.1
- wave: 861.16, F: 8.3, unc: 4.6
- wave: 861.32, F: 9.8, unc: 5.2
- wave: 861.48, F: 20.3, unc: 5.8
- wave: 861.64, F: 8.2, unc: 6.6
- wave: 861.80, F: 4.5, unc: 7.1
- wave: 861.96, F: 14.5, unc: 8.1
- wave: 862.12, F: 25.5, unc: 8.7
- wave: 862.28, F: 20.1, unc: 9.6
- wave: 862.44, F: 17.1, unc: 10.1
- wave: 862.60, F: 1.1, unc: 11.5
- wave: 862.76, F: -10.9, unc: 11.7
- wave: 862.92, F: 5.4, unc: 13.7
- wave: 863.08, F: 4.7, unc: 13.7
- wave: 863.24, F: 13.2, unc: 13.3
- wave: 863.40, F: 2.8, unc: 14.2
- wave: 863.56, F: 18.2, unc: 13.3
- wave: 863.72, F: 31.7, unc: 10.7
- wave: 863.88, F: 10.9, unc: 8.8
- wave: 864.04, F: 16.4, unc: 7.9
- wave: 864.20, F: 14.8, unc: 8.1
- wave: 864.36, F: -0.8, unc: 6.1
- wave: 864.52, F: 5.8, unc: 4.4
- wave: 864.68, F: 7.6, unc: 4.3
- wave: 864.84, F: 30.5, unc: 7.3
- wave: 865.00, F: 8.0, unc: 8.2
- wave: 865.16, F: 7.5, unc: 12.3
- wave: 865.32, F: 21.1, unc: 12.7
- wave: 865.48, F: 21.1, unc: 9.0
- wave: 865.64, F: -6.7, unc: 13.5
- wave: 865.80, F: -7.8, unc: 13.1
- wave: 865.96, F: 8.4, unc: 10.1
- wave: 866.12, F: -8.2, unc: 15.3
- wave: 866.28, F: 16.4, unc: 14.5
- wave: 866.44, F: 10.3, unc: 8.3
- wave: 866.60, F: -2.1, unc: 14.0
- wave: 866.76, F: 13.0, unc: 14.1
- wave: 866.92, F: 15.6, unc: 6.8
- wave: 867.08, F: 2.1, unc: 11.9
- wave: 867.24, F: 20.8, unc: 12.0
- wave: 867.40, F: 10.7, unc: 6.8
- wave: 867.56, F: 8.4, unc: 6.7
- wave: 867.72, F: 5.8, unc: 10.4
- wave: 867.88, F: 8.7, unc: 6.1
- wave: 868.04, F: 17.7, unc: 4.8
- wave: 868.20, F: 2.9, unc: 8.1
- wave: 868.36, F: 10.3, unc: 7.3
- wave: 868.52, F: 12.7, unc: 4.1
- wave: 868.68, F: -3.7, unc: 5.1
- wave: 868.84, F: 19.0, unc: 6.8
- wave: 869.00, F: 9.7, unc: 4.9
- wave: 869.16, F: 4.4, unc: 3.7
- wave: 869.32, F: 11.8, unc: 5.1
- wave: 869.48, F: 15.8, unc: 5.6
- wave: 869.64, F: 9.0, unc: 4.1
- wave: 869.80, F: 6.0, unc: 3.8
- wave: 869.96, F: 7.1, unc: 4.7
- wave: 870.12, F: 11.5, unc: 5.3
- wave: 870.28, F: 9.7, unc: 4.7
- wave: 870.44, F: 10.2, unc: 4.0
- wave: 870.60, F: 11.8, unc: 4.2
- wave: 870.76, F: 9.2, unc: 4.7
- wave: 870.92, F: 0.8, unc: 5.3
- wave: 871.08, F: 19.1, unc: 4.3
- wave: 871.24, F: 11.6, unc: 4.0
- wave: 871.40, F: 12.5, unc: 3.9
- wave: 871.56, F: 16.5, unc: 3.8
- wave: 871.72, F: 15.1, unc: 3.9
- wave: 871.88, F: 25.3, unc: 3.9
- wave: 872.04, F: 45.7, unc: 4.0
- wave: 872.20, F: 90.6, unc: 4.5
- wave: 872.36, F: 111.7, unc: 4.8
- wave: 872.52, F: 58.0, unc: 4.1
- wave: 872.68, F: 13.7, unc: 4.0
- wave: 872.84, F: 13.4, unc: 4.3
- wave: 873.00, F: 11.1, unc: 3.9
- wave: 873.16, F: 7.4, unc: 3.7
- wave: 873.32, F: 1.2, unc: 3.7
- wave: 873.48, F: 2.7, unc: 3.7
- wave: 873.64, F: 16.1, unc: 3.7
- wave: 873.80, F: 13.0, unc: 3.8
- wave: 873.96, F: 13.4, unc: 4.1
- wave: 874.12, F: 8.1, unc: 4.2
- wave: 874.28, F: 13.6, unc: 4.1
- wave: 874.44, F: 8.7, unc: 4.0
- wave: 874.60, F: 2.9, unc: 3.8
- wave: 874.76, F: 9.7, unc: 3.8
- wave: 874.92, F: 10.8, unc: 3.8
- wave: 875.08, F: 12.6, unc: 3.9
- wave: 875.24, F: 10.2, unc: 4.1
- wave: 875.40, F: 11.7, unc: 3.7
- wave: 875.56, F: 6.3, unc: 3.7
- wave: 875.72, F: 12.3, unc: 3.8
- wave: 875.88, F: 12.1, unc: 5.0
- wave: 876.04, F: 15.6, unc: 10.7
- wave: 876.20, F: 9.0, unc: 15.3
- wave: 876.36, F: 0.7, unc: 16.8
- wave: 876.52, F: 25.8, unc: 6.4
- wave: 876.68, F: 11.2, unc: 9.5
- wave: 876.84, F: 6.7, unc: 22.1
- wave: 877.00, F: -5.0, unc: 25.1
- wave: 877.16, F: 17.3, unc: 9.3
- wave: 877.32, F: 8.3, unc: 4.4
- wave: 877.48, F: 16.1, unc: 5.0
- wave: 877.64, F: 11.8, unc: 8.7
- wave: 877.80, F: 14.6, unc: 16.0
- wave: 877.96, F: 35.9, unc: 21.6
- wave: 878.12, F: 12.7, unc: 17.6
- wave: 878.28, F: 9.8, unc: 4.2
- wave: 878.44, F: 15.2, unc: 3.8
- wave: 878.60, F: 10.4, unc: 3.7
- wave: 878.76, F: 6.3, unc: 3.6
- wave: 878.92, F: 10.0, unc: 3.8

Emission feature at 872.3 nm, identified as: H-beta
